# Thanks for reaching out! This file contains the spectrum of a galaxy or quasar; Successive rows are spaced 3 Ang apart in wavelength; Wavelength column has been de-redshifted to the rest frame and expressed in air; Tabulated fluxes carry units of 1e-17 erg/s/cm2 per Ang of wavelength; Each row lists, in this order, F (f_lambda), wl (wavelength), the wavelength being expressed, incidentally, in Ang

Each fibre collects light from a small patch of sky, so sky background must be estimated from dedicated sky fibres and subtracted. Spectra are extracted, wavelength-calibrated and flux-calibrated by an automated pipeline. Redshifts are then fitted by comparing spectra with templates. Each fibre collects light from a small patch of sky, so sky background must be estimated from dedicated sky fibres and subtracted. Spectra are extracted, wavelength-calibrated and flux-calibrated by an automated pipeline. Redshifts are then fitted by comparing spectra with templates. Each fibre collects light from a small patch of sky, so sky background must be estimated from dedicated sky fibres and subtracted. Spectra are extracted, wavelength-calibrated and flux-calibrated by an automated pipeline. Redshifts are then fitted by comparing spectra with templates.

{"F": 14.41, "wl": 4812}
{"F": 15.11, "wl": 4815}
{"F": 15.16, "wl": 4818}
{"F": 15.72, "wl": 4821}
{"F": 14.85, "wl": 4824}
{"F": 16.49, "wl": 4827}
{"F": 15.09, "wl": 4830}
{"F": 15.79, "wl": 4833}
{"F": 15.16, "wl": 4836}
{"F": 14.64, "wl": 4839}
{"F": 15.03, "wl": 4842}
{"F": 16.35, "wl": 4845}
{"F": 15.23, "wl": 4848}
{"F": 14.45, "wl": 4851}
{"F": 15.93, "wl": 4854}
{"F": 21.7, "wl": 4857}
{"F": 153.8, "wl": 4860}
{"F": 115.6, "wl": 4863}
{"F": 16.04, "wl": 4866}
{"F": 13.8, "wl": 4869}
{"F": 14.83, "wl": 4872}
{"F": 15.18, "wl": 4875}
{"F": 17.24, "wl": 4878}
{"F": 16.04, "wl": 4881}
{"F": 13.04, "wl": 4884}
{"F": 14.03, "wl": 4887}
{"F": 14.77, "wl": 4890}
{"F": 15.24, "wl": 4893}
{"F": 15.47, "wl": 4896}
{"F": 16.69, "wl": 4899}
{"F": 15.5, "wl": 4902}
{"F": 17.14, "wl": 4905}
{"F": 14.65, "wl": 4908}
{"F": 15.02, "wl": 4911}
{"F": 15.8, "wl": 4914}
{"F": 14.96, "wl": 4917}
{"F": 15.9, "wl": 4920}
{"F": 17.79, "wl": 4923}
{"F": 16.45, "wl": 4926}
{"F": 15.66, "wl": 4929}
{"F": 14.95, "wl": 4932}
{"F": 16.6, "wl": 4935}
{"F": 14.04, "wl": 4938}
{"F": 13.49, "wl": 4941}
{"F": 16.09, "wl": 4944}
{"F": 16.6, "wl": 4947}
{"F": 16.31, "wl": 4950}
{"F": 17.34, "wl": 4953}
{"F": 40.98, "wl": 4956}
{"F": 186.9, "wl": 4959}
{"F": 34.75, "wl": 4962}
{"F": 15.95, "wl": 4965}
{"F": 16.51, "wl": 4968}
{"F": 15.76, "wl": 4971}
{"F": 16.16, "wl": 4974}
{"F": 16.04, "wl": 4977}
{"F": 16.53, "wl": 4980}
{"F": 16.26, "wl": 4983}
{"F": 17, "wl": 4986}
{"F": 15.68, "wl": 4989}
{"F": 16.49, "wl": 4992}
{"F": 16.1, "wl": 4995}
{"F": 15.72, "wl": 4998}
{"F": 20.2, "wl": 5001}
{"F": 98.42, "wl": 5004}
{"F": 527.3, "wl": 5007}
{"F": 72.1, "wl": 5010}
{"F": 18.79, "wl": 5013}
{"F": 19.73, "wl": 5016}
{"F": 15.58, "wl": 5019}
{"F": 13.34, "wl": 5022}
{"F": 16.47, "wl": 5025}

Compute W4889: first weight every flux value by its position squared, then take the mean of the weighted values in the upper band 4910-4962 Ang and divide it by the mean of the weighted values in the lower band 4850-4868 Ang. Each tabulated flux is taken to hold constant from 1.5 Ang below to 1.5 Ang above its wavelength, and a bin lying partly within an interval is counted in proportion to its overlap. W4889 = 0.5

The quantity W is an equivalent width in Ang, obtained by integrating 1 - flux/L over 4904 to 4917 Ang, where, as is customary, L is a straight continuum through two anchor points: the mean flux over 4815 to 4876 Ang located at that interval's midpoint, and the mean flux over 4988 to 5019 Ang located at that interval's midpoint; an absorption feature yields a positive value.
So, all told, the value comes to 8.88 Ang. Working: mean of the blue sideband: 27.3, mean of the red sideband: 79.9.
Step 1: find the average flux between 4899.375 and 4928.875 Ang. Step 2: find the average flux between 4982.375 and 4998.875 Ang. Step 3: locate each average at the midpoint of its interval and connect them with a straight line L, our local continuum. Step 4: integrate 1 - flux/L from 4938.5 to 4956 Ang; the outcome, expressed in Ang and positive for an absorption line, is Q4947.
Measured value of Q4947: -2.11 Ang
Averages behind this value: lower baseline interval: 15.9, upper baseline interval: 16.2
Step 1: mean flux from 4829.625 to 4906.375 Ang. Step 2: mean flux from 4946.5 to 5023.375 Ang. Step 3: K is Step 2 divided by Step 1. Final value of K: 2.01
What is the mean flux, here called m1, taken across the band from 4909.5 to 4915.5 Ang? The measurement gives 15.4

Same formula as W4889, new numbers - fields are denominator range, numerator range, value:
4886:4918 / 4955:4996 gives 2.10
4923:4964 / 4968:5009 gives 1.96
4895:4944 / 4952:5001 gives 1.92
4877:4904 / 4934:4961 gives 2.54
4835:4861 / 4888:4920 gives 0.54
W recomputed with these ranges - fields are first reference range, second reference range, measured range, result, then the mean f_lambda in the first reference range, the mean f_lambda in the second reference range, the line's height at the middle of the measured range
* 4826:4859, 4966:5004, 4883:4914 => 5.8 Ang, 18.1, 19.8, 18.7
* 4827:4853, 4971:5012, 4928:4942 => 9.4 Ang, 15.3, 64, 45.9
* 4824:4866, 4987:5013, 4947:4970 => 9.6 Ang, 32.9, 91.6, 75.9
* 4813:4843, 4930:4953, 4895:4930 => -1.0 Ang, 15.3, 15.6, 15.5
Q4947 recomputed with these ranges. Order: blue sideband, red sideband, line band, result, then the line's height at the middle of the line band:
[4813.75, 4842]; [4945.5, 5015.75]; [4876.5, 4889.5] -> 6.25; 29.1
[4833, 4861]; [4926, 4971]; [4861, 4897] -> 4.29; 28.9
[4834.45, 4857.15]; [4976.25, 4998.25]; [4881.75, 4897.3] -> 1.29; 15.9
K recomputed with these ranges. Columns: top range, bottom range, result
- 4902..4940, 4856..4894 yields 0.46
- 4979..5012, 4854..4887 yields 2.02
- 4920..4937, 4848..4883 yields 0.45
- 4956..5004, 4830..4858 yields 1.99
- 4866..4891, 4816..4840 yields 0.97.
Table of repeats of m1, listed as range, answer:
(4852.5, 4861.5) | 63.8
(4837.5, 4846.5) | 15.3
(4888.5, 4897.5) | 15.2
